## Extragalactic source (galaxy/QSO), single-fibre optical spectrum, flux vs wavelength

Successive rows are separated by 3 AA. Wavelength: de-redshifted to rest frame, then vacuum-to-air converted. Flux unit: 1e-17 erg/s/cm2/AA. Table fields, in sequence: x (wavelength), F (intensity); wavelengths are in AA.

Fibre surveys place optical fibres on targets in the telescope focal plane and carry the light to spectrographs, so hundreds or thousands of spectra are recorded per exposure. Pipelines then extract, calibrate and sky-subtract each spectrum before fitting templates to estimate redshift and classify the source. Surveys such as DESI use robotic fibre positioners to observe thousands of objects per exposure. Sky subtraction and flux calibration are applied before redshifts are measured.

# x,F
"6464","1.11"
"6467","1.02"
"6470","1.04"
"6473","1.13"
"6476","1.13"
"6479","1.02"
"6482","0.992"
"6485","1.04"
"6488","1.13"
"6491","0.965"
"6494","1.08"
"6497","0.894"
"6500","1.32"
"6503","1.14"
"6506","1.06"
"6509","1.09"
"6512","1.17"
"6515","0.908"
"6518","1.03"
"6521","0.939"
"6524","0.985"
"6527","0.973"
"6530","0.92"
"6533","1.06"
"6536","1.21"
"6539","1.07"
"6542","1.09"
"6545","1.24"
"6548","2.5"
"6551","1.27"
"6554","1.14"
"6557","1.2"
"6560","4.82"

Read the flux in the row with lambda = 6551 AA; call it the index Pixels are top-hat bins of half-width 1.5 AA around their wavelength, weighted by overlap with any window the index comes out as 1.27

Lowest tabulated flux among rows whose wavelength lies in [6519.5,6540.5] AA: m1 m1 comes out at 0.92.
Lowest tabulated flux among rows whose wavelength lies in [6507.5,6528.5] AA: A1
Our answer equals 0.908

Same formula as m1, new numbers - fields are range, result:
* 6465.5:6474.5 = 1.02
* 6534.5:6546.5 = 1.07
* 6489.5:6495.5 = 0.965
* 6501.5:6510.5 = 1.06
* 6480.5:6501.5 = 0.894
